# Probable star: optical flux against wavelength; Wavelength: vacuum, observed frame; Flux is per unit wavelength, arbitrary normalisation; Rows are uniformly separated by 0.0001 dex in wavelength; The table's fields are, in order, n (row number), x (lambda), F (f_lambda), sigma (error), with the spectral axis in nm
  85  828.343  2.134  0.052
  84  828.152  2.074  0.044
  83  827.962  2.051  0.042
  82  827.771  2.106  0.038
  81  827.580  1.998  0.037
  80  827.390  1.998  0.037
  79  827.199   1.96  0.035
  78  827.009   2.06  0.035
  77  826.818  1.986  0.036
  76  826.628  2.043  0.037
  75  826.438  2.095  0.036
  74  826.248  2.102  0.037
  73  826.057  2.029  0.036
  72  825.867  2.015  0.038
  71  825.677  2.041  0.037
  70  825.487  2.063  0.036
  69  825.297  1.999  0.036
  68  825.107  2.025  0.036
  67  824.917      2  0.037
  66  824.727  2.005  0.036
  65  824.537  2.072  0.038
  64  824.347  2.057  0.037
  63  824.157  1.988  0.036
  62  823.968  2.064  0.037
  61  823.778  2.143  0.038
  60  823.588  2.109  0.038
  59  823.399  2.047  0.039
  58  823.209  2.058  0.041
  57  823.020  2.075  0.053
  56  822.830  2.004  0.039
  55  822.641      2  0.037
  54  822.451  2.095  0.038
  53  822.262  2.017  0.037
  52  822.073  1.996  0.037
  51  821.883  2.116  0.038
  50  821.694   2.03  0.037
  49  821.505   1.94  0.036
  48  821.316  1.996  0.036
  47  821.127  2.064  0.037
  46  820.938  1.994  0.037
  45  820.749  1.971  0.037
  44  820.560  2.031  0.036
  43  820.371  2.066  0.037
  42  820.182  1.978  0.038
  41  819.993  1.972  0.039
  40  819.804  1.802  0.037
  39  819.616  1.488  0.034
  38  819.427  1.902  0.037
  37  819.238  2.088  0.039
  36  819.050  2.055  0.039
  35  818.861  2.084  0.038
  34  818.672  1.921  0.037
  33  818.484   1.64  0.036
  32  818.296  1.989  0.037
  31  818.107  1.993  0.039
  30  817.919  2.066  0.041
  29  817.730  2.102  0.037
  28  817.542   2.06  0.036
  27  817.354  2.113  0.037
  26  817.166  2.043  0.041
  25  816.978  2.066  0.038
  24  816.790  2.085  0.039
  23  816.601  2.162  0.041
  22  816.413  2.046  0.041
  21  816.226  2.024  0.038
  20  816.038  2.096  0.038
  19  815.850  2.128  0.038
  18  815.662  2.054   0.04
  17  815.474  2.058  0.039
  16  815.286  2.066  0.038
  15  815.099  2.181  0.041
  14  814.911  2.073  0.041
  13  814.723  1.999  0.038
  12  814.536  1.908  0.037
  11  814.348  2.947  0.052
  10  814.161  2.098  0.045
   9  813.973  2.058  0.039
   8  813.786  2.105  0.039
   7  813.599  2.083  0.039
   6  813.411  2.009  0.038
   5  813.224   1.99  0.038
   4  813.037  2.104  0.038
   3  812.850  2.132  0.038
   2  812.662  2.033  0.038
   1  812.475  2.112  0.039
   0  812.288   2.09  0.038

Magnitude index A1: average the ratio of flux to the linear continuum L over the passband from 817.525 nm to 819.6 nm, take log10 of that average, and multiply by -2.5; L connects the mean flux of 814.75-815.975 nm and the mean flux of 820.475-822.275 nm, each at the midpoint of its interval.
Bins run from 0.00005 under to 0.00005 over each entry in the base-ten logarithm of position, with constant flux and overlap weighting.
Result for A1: 0.04 mag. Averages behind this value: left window 2.09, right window 2.02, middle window 1.97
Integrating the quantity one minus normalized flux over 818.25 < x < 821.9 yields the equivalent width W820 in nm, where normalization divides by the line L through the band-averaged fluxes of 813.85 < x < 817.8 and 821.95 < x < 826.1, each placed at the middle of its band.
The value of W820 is 0.22 nm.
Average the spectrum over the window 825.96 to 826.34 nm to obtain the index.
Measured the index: 2.06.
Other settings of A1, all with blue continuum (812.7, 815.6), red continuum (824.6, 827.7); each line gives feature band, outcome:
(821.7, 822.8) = 0.01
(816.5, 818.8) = 0.04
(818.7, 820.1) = 0.09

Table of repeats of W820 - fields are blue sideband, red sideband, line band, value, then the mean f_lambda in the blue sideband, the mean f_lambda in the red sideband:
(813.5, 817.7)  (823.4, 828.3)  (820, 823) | 0.077 nm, 2.11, 2.04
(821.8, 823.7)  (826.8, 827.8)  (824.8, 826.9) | -0.011 nm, 2.05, 2.01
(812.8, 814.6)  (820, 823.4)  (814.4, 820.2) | 0.217 nm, 2.15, 2.02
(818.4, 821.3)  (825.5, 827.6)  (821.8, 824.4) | -0.092 nm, 1.94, 2.03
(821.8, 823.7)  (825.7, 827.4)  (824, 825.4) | 0.013 nm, 2.05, 2.03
